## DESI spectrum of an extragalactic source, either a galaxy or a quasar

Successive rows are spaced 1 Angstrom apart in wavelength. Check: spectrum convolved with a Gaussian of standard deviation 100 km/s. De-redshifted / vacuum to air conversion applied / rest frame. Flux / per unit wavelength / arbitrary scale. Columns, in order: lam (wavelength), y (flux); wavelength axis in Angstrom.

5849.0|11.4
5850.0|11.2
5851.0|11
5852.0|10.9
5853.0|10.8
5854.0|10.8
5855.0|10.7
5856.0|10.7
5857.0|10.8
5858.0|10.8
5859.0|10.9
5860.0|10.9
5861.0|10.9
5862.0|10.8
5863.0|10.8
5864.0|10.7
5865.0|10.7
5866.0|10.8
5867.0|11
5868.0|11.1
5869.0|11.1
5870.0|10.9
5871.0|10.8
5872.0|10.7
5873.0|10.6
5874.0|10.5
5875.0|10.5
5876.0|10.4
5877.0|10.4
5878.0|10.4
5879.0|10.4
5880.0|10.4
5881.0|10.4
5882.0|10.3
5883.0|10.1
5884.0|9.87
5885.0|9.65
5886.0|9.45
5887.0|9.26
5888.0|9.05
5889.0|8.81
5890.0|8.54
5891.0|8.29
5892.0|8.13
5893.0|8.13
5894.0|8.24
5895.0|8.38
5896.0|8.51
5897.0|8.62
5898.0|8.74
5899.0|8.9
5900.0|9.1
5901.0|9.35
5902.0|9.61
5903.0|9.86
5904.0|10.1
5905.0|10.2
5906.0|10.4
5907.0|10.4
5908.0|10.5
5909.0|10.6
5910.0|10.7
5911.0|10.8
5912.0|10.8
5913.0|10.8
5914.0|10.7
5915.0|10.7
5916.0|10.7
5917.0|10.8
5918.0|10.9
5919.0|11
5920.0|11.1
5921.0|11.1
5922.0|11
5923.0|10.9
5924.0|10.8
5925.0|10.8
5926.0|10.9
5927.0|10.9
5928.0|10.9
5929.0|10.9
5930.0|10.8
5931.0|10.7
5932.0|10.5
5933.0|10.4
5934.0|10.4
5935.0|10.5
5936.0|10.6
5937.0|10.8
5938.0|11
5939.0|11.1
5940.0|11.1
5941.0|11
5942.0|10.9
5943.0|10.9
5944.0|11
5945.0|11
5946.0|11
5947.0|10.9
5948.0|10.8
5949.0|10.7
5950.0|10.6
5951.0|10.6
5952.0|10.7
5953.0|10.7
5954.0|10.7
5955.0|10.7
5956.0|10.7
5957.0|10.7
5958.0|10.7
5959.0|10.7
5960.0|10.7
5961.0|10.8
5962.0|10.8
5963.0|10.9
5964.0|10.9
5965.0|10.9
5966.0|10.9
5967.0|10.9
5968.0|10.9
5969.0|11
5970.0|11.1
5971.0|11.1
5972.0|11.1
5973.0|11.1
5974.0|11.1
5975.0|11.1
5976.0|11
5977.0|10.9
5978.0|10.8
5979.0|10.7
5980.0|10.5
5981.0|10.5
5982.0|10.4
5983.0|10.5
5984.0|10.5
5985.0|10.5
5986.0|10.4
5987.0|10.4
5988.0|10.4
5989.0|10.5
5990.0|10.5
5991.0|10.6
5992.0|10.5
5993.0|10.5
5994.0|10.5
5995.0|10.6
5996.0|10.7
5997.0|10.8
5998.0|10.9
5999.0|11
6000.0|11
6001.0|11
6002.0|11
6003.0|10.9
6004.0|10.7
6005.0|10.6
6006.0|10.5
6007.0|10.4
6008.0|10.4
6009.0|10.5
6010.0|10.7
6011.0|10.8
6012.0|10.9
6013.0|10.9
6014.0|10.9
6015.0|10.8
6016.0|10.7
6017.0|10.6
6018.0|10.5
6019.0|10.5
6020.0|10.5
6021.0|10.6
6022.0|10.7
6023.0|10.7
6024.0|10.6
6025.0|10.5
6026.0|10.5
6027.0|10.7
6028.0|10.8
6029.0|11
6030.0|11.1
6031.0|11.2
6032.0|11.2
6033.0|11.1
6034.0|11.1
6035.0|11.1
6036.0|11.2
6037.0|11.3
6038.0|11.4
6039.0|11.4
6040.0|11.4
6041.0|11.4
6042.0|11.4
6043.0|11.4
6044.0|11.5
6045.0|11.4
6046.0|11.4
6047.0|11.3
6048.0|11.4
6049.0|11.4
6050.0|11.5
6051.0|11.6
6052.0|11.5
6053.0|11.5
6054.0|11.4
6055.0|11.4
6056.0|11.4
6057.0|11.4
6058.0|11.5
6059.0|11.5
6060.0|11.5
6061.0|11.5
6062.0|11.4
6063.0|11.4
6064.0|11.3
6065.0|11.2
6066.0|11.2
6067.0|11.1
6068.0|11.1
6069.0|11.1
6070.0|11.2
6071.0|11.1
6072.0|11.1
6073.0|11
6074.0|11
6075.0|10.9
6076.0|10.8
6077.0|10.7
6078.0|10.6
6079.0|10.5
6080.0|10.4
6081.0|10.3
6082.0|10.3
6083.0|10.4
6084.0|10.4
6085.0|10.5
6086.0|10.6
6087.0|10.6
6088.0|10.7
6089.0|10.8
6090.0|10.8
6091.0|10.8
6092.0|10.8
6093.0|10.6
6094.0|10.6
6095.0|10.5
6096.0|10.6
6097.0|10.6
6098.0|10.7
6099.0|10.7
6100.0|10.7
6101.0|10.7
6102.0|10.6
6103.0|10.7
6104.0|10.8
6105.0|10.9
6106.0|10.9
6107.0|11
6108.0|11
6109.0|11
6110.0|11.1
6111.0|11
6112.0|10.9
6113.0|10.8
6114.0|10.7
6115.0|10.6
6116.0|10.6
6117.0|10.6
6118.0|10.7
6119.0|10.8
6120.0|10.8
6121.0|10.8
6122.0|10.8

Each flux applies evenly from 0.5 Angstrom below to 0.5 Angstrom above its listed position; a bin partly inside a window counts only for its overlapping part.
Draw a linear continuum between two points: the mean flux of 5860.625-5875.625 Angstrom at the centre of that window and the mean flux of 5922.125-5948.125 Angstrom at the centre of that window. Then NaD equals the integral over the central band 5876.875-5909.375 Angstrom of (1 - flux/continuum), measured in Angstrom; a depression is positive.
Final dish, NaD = 4.0 Angstrom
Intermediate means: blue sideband 10.8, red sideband 10.8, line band 9.47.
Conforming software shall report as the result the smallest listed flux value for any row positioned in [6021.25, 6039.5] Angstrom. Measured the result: 10.5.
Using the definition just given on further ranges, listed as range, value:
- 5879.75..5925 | 8.13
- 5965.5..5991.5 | 10.4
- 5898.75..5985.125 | 8.9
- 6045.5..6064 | 11.3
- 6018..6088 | 10.3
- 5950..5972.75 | 10.6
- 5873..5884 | 9.87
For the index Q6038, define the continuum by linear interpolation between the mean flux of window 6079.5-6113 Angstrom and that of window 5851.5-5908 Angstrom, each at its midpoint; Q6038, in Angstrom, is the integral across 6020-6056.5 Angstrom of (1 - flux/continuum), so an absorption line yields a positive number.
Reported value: -2.26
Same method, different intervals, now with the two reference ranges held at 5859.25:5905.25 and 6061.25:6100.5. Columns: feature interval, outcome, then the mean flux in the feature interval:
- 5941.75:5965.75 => -1.4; 10.8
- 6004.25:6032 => -0.5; 10.7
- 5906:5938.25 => -2.2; 10.8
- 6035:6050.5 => -1.1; 11.4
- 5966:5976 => -0.7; 11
